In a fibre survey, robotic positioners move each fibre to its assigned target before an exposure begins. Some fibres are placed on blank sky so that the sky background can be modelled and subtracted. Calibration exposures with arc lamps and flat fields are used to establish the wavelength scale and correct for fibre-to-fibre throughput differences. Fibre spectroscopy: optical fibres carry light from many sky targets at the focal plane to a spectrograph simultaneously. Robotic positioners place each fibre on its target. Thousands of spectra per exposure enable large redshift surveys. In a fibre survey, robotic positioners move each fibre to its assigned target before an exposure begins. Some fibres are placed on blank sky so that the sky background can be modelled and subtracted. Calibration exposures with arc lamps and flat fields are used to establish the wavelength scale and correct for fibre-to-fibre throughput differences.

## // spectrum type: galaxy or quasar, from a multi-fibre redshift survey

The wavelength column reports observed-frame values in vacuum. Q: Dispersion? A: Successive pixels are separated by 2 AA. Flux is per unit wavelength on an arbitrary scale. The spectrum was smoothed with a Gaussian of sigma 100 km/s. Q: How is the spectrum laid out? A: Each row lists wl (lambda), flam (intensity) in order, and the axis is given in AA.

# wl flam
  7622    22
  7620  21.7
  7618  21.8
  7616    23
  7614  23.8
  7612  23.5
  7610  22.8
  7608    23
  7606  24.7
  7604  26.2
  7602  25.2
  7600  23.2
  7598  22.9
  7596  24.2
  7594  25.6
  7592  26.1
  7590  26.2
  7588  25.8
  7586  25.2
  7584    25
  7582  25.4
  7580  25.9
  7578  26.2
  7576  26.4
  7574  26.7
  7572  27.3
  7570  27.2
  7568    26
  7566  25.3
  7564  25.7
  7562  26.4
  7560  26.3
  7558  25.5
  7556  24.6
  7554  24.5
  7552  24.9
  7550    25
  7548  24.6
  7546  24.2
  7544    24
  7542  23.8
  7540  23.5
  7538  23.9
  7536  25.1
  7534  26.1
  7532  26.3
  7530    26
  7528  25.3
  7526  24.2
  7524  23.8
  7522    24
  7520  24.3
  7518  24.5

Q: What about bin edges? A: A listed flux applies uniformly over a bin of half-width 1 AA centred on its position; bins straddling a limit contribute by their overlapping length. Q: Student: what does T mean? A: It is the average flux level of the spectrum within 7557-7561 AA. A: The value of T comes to 25.9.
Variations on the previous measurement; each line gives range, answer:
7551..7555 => 24.7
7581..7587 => 25.2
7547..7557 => 24.7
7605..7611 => 23.5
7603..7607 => 25.4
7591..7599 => 24.7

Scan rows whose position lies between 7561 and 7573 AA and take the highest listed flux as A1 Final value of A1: 27.3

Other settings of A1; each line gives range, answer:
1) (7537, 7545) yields 24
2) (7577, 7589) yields 26.2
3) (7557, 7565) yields 26.4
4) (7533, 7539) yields 26.1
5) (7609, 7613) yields 23.5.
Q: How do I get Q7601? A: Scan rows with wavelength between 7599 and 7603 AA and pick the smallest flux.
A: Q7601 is 23.2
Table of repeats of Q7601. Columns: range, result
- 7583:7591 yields 25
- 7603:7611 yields 22.8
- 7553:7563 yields 24.5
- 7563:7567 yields 25.3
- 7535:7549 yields 23.5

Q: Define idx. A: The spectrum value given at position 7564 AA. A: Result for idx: 25.7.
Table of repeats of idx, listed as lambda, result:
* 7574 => 26.7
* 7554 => 24.5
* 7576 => 26.4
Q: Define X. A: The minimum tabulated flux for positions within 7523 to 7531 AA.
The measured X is 23.8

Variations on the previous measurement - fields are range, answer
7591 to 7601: 22.9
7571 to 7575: 26.7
